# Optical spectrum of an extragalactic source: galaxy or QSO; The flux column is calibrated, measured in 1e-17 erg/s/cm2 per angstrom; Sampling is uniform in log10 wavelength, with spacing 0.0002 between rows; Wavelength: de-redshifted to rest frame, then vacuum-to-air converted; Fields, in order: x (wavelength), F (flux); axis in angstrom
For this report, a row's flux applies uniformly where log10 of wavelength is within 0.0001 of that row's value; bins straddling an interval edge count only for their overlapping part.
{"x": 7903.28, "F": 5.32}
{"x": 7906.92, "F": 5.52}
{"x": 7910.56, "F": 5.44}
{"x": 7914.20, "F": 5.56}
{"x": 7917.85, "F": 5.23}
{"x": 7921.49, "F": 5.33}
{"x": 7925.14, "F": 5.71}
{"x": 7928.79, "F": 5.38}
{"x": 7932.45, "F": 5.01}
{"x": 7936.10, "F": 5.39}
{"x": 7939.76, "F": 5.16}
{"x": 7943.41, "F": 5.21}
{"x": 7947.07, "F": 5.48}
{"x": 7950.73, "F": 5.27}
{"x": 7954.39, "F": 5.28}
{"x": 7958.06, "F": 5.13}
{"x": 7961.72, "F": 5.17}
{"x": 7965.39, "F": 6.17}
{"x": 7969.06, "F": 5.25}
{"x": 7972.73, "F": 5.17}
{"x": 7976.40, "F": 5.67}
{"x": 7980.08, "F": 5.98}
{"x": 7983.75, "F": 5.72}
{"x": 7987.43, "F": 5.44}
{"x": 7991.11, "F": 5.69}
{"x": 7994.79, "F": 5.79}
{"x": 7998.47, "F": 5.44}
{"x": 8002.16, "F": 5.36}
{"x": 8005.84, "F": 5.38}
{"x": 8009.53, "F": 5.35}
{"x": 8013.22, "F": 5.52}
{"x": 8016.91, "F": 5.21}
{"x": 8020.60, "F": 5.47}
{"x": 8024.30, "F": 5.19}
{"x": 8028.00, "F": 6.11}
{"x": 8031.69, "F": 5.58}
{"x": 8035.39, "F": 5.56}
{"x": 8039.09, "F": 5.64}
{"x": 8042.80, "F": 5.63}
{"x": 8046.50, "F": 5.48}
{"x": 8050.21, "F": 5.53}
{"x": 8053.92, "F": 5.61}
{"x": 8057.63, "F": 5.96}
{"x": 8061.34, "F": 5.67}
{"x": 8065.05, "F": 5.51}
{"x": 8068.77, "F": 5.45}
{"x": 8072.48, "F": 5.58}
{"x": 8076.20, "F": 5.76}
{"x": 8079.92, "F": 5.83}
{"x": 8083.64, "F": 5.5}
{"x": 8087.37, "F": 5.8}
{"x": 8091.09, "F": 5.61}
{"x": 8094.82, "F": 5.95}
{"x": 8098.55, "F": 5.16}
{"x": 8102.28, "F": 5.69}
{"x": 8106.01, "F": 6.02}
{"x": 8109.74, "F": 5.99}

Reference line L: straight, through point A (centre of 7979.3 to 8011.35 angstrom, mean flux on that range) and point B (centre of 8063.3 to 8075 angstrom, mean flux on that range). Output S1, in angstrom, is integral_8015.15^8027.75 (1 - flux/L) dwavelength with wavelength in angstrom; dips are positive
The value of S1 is 0.3 angstrom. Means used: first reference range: 5.56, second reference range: 5.53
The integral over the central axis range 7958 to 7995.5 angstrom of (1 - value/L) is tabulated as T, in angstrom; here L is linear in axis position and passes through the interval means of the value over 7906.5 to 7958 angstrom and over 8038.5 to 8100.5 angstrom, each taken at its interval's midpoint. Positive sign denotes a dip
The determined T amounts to -1.0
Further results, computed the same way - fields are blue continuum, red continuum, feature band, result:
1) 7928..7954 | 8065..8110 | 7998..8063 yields -0.3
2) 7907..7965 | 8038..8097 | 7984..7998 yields -0.4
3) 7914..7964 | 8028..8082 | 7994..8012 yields 0.2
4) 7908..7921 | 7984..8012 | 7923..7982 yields 0.6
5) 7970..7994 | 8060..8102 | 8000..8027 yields 1.1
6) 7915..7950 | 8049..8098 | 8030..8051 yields 0.0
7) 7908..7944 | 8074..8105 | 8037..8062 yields -0.2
